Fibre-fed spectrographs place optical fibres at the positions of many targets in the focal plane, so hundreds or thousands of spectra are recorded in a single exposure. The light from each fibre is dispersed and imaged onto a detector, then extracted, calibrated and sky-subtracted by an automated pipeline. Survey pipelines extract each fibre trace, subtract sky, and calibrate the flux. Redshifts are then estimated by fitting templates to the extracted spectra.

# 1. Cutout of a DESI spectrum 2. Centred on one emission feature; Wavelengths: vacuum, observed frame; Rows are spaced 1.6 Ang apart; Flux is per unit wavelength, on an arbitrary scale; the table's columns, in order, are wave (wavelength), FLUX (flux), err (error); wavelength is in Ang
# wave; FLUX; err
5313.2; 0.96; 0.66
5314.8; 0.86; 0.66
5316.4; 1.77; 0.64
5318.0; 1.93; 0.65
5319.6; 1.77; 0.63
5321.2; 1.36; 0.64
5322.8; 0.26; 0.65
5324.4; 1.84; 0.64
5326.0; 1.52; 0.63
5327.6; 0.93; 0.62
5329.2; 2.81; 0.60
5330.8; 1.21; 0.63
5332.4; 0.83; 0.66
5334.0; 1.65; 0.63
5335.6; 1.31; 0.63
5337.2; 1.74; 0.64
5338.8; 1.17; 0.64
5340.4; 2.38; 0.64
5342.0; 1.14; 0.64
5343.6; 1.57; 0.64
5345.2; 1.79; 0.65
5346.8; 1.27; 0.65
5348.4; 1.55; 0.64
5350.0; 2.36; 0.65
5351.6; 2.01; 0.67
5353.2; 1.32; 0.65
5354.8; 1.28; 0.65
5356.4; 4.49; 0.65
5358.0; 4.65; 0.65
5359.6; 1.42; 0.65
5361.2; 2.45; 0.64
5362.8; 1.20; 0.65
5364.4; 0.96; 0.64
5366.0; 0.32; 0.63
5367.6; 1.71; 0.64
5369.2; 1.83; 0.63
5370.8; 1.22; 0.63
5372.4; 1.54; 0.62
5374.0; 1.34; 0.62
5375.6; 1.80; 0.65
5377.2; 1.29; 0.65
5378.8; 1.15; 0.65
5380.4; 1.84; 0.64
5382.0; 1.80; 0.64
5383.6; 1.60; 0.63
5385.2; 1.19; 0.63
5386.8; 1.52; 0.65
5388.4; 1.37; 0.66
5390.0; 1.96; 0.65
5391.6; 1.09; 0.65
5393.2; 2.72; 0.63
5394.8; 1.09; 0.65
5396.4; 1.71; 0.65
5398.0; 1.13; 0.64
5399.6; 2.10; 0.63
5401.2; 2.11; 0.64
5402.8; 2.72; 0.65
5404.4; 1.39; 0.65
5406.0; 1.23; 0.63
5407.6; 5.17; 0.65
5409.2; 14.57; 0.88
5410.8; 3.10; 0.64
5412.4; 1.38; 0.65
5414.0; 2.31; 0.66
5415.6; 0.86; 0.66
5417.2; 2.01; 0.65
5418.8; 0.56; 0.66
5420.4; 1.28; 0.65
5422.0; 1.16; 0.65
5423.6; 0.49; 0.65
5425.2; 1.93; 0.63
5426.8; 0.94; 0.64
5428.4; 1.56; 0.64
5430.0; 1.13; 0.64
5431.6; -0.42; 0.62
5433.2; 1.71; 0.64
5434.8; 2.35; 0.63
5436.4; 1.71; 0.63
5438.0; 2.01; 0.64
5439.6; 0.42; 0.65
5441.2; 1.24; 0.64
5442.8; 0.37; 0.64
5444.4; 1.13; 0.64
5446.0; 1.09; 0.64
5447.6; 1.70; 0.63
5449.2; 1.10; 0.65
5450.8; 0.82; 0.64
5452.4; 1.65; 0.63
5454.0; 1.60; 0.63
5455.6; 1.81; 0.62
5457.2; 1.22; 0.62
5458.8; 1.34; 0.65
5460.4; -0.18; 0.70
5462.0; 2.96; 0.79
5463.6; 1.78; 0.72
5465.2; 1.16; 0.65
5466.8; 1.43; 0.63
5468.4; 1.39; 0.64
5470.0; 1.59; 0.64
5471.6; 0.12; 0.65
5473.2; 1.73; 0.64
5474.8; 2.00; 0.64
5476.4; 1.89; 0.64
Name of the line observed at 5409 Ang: [O III]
